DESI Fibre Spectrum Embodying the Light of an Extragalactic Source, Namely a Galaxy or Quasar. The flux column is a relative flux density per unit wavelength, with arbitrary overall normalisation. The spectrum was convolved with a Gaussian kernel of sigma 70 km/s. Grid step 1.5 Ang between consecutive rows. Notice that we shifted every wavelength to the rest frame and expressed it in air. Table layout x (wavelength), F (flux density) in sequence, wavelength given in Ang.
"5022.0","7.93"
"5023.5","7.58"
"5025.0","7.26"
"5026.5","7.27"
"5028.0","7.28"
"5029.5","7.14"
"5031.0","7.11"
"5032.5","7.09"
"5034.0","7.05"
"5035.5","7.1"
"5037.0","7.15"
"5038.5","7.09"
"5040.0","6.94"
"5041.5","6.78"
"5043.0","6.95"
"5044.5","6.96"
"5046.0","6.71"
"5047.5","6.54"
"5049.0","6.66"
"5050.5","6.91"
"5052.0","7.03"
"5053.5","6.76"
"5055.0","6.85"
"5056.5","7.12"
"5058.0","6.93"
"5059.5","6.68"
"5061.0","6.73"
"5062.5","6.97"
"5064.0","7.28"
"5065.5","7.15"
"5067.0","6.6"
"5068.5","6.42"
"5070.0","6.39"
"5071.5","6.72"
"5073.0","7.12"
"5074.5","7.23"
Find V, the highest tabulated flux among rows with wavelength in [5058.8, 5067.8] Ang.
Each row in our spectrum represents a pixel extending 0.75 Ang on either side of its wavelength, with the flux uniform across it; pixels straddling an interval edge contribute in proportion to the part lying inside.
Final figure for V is 7.28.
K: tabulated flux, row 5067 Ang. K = 6.6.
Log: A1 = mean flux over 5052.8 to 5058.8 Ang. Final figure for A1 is 6.91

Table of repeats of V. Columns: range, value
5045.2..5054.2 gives 7.03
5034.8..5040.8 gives 7.15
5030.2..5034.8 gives 7.11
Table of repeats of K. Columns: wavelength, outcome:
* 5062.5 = 6.97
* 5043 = 6.95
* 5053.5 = 6.76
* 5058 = 6.93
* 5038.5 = 7.09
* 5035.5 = 7.1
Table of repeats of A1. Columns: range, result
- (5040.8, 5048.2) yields 6.79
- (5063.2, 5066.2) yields 7.21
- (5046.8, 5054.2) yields 6.78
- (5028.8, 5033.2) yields 7.11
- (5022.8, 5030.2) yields 7.31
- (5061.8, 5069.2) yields 6.89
